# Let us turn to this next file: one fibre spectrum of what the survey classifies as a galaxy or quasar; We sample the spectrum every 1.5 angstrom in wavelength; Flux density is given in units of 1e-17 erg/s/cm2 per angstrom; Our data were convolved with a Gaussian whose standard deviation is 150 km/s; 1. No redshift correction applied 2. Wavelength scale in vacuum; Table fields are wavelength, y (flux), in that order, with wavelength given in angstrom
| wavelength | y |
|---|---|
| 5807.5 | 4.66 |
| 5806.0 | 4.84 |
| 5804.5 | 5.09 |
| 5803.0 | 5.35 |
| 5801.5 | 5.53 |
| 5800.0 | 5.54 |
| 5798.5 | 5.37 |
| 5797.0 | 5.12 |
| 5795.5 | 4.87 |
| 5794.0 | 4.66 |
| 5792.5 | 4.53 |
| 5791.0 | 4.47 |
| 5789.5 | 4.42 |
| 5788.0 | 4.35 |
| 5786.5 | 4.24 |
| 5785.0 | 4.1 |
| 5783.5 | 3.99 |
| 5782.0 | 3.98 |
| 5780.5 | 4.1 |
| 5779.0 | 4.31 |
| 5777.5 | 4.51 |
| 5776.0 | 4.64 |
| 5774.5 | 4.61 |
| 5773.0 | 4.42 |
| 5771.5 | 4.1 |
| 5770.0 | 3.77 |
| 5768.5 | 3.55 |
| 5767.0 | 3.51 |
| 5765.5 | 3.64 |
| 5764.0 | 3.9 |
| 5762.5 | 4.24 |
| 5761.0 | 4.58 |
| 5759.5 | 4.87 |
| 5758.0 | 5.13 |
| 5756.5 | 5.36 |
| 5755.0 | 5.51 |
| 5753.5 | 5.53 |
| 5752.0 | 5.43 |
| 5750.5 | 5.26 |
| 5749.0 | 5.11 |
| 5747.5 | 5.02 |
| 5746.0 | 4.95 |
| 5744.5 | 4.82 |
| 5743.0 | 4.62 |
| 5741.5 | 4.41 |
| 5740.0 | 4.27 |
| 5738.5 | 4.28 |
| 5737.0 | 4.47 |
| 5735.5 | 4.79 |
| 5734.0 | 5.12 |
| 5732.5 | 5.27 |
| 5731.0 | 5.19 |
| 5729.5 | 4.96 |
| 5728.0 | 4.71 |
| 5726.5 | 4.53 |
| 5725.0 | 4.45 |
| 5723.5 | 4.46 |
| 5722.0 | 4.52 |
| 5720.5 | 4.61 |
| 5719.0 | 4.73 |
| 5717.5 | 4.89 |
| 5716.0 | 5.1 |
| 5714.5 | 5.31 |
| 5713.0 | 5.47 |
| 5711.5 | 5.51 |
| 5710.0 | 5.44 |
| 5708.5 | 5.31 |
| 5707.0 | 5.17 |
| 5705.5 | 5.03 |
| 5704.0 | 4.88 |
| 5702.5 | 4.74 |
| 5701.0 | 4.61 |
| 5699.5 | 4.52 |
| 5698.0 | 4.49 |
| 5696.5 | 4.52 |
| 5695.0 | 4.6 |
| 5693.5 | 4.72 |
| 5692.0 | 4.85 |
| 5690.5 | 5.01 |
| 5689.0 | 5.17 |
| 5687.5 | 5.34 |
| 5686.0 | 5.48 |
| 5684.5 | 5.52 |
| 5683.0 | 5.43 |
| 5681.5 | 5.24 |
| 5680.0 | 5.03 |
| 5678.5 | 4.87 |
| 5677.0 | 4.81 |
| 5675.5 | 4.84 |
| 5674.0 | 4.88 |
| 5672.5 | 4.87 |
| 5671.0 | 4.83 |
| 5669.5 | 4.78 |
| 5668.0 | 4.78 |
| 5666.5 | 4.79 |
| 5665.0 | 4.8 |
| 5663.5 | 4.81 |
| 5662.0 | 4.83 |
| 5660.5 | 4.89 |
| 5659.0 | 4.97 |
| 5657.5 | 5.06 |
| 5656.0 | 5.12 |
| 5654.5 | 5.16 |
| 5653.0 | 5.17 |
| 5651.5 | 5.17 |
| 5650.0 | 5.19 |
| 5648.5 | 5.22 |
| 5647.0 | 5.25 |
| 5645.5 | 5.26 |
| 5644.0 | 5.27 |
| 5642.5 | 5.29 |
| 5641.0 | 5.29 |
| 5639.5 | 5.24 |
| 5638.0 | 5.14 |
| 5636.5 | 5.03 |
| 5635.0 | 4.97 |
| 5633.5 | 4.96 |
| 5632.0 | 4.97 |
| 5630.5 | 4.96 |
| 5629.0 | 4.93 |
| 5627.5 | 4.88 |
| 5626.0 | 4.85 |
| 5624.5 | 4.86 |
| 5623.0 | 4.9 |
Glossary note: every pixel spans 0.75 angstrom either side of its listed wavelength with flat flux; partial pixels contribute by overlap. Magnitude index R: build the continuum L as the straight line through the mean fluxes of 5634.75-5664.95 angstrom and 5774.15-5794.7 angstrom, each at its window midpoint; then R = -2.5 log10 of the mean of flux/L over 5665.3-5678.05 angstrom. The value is 0.04 mag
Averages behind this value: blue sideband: 5.11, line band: 4.82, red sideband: 4.34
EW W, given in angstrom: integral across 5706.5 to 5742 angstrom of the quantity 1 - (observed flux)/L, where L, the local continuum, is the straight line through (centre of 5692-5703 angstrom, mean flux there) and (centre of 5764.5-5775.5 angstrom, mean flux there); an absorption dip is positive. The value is -4.1 angstrom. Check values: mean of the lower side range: 4.61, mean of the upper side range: 3.96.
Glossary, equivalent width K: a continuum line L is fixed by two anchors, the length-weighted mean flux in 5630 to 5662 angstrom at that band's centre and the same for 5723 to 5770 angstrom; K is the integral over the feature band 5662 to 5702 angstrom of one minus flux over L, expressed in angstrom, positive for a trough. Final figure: 0.49 angstrom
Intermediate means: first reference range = 5.12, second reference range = 4.69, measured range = 4.9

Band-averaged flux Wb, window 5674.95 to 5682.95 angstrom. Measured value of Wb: 5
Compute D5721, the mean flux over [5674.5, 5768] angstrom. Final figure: 4.87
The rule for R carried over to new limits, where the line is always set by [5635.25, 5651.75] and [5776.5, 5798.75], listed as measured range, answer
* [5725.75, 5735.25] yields -0.05 mag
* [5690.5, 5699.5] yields 0.06 mag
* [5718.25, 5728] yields 0.05 mag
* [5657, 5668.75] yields 0.05 mag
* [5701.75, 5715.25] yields -0.07 mag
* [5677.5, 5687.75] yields -0.05 mag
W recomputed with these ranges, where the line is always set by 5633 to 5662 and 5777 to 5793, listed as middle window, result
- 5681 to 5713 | -1.4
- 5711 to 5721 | -0.8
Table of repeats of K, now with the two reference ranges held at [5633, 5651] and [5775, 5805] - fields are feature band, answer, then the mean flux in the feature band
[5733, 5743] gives 0.54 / 4.58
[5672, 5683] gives 0.18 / 4.97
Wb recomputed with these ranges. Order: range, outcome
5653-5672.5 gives 4.91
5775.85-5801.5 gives 4.57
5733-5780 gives 4.61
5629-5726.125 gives 4.99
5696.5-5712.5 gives 4.96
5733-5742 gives 4.58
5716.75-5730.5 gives 4.66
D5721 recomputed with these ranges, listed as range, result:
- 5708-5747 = 4.85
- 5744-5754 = 5.16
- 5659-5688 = 4.99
